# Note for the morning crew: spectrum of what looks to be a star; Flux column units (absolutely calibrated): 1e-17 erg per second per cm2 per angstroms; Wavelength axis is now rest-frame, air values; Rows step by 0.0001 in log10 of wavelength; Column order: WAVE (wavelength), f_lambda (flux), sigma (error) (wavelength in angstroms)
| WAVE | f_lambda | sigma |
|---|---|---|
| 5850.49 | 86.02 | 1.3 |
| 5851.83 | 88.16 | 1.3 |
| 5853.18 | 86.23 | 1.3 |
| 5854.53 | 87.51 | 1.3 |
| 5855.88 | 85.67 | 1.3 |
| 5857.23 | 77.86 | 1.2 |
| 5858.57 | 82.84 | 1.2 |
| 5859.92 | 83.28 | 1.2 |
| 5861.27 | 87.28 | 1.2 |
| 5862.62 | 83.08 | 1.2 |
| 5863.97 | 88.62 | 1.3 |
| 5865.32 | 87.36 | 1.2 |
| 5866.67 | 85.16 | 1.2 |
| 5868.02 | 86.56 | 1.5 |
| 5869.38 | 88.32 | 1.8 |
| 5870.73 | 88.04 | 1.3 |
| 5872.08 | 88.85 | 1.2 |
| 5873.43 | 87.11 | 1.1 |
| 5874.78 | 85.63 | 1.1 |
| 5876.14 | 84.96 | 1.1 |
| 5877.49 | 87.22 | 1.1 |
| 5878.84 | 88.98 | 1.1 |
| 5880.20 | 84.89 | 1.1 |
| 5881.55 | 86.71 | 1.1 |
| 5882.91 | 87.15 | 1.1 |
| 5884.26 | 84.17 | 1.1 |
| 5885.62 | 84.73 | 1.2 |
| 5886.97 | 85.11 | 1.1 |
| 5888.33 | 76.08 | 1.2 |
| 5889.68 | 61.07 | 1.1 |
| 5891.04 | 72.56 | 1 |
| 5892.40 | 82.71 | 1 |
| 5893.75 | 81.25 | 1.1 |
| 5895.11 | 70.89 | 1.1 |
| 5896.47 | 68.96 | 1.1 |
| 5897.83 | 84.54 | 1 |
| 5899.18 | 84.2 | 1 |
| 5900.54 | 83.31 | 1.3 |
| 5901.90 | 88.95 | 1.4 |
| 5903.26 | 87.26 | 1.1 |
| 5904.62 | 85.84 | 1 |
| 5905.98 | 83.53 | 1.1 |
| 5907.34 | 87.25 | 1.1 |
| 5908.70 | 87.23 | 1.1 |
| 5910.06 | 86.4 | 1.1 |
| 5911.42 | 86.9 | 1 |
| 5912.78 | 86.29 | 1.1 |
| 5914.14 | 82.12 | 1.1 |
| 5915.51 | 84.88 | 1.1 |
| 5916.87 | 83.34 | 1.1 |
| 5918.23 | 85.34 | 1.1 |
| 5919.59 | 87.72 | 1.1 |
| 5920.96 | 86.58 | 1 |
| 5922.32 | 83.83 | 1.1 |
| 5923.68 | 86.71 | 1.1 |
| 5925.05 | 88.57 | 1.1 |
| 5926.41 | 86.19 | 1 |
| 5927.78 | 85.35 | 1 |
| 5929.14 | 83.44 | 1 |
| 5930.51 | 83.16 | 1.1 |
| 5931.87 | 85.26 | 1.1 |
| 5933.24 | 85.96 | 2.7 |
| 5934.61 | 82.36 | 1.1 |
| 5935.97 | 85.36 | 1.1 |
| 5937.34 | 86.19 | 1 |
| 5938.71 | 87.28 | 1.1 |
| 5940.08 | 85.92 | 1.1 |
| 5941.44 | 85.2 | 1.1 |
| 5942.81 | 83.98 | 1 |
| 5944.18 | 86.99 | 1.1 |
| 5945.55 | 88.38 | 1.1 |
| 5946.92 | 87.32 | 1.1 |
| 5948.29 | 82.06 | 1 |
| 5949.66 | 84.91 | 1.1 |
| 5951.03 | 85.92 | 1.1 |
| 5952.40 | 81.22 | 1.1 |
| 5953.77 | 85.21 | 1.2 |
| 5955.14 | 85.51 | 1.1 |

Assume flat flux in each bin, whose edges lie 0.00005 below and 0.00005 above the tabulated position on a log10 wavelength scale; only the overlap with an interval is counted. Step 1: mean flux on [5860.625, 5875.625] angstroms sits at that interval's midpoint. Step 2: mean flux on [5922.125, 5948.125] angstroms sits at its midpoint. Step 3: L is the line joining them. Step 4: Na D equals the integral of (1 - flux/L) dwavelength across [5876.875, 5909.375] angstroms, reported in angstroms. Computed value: 1.6 angstroms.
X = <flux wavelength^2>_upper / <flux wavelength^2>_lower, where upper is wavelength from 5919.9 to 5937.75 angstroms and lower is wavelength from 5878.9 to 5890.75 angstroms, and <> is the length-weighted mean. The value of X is 1.1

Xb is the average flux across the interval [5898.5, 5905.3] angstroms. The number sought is 86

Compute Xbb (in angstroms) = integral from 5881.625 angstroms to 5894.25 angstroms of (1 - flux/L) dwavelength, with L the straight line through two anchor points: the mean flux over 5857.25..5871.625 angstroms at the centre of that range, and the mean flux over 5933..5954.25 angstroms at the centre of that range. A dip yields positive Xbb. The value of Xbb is 0.9 angstroms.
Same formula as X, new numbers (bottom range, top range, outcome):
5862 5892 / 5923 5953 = 1.04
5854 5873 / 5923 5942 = 1.02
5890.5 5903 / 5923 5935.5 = 1.08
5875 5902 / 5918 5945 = 1.07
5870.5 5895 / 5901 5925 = 1.05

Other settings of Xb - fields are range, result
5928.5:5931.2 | 83.3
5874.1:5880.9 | 86.3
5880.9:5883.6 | 86.9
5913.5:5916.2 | 83.3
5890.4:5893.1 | 77.8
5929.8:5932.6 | 84.1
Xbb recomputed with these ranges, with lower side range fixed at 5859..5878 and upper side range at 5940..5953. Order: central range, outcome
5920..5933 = 0.00 angstroms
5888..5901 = 1.45 angstroms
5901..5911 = -0.08 angstroms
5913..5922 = 0.07 angstroms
